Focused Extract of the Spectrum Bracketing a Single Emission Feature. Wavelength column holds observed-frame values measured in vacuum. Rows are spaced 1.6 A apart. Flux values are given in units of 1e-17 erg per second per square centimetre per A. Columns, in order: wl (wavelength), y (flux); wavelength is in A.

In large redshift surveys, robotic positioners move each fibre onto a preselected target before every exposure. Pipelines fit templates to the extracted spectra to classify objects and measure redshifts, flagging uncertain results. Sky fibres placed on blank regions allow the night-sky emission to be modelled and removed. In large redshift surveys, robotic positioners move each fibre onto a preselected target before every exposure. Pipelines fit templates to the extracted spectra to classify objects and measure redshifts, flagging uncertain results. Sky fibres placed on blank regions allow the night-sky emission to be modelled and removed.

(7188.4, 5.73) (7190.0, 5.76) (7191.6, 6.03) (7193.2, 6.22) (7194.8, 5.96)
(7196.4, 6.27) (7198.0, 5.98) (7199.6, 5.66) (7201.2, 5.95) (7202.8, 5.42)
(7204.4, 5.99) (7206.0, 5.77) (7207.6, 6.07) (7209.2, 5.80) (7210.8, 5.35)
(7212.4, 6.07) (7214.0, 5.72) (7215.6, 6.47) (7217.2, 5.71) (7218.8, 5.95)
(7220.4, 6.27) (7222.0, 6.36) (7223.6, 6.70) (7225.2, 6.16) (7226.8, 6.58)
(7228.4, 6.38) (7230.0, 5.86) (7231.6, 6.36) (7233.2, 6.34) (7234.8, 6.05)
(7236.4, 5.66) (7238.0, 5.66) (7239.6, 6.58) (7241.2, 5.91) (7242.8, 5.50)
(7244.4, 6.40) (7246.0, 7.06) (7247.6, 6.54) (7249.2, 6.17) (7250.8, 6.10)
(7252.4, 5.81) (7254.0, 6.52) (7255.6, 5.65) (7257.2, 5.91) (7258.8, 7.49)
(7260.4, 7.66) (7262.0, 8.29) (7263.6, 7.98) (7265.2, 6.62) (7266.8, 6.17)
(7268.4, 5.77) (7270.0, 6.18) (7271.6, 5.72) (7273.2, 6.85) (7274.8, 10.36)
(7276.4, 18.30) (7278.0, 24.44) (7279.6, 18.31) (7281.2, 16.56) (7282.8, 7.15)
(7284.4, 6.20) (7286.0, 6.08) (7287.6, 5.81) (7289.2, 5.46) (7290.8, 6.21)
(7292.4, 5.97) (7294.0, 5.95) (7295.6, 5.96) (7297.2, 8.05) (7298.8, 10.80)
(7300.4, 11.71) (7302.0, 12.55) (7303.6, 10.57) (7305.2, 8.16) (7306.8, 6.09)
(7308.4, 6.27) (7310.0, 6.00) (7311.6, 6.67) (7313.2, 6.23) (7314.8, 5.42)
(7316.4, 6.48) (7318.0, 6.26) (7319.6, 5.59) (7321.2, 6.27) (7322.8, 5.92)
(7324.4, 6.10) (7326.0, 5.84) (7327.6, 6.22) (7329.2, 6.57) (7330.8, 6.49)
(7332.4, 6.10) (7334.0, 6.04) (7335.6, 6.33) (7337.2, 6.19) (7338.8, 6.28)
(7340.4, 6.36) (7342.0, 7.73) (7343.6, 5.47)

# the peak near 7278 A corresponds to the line H-alpha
